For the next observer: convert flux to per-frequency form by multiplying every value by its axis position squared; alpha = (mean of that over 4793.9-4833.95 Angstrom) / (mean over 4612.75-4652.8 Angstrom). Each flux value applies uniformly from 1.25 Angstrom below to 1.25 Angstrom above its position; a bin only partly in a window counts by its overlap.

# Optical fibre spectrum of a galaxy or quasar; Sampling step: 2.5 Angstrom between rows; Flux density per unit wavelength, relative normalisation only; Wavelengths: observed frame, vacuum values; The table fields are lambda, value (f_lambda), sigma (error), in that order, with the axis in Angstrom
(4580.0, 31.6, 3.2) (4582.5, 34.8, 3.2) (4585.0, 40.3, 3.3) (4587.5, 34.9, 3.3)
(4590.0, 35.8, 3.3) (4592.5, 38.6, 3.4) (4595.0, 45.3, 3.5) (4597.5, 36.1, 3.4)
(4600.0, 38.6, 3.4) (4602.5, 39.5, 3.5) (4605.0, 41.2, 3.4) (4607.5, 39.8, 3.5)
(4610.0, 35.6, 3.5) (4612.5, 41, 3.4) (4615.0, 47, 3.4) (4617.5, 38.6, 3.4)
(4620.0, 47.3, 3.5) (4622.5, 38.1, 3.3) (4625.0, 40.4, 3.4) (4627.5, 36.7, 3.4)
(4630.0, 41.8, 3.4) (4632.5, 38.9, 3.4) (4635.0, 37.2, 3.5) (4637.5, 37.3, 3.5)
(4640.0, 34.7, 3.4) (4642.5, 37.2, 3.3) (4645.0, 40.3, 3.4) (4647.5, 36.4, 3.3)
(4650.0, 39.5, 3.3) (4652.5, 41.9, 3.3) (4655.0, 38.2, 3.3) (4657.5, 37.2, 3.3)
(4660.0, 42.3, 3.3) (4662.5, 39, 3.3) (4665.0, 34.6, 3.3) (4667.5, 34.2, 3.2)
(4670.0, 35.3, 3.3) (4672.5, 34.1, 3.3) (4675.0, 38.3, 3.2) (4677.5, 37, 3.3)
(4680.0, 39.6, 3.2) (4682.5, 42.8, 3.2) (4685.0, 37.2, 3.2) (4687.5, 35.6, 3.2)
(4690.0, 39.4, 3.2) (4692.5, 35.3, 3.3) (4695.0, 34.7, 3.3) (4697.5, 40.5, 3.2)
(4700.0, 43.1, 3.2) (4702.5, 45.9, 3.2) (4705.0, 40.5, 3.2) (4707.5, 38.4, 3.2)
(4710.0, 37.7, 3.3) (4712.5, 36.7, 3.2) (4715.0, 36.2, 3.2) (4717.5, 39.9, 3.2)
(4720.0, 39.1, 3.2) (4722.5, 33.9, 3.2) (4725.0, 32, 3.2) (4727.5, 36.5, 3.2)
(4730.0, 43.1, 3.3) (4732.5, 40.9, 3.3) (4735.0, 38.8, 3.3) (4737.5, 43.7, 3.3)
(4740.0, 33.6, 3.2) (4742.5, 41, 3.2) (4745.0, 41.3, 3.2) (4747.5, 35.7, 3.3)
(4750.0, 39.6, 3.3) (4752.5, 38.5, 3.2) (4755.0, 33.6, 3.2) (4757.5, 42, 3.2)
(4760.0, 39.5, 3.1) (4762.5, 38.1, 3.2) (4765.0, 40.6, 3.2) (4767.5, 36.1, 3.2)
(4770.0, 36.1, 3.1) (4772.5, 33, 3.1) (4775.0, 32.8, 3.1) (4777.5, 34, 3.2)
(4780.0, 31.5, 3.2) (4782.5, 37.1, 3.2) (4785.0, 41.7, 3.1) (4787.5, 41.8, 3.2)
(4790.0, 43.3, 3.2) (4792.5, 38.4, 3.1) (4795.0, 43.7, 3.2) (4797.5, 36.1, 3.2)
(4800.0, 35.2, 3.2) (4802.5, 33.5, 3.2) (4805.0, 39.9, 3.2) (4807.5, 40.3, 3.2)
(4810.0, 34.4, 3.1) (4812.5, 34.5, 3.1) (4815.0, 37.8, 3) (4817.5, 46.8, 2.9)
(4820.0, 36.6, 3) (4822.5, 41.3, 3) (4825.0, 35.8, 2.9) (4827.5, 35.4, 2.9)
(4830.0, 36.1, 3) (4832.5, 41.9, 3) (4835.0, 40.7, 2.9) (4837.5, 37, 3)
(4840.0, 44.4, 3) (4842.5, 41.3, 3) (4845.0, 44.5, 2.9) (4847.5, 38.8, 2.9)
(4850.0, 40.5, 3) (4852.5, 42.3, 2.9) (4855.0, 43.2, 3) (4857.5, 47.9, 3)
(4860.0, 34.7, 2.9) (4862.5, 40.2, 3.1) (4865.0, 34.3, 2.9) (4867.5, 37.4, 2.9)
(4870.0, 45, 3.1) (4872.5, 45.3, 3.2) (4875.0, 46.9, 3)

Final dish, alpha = 1.0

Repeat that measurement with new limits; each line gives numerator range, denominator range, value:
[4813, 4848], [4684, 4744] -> 1.09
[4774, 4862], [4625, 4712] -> 1.08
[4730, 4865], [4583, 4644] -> 1.07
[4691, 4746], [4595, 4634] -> 1.01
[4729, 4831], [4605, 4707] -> 1.03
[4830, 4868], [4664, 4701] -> 1.16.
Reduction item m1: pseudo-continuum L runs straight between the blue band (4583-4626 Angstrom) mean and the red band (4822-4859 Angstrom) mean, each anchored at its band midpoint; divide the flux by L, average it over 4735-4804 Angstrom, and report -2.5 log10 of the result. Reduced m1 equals 0.071 mag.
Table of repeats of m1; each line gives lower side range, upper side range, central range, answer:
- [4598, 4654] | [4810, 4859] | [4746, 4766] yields 0.040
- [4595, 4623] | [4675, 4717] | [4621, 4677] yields 0.051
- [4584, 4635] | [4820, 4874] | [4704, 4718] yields 0.052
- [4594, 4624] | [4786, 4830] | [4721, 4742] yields 0.038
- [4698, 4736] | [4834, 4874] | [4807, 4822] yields 0.056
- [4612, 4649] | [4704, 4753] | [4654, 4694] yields 0.043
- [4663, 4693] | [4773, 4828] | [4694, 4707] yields -0.104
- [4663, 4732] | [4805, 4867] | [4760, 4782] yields 0.094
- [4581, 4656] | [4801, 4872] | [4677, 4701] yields 0.020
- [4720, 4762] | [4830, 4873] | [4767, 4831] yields 0.064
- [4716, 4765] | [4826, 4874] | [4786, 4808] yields 0.012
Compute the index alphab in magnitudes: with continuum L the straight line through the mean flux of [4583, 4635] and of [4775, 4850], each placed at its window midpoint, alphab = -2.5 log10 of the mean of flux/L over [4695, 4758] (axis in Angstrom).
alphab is 0.01 mag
